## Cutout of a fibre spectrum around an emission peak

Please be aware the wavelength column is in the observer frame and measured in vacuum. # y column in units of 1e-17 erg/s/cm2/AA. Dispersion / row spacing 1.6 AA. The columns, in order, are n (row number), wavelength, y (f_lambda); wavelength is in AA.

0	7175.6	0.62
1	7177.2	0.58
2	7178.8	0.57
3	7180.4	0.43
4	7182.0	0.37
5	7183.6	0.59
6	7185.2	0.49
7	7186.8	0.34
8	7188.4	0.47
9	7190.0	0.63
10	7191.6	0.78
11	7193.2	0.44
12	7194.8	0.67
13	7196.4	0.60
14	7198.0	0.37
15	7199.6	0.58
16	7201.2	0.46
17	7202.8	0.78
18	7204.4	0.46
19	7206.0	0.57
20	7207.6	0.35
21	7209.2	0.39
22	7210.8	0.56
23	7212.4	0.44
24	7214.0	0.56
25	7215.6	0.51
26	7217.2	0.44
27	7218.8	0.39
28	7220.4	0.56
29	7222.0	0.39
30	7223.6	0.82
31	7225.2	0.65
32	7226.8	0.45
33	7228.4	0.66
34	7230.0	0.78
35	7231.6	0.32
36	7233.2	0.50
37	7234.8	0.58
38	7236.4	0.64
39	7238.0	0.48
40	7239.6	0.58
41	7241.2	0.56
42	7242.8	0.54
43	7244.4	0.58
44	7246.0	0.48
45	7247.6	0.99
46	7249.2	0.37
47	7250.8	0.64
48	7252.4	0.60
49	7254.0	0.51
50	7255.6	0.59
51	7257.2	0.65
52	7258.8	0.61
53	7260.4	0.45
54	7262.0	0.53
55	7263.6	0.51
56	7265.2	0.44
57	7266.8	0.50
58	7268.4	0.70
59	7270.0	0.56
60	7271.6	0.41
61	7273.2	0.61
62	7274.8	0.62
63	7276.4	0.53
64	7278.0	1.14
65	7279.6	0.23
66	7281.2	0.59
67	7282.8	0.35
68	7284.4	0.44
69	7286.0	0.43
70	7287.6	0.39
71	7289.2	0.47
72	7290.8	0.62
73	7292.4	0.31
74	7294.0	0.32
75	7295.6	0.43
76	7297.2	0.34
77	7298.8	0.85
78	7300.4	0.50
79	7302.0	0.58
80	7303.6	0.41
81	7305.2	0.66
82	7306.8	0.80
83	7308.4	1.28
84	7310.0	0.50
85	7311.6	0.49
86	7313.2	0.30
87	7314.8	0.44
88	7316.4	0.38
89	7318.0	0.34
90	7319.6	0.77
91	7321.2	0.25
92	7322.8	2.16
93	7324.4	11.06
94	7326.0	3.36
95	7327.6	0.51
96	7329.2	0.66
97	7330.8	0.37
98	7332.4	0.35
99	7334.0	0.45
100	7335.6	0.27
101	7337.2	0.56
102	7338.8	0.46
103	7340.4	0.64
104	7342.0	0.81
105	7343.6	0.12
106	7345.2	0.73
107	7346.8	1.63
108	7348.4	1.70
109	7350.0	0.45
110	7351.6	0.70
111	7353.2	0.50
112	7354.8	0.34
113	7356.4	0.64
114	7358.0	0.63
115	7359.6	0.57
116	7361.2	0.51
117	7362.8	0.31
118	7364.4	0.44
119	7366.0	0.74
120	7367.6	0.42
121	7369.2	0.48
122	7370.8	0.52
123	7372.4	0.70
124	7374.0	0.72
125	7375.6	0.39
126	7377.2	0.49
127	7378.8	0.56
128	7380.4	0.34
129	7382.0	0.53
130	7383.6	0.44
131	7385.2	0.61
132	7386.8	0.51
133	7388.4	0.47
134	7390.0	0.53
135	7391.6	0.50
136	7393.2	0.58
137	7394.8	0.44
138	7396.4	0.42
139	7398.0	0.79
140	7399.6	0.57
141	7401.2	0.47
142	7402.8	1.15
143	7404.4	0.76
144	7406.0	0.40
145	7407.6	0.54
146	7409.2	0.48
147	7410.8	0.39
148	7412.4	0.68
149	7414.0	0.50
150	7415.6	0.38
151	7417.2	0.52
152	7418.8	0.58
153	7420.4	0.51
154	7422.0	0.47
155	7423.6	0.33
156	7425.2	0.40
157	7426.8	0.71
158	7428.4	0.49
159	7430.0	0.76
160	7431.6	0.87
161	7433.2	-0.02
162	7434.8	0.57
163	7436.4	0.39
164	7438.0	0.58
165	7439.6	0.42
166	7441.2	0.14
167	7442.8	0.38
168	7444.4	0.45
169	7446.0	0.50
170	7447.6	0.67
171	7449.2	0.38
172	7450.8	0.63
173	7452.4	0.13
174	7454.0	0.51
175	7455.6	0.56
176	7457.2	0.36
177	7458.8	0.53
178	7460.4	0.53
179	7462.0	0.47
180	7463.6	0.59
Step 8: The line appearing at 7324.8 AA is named H-alpha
